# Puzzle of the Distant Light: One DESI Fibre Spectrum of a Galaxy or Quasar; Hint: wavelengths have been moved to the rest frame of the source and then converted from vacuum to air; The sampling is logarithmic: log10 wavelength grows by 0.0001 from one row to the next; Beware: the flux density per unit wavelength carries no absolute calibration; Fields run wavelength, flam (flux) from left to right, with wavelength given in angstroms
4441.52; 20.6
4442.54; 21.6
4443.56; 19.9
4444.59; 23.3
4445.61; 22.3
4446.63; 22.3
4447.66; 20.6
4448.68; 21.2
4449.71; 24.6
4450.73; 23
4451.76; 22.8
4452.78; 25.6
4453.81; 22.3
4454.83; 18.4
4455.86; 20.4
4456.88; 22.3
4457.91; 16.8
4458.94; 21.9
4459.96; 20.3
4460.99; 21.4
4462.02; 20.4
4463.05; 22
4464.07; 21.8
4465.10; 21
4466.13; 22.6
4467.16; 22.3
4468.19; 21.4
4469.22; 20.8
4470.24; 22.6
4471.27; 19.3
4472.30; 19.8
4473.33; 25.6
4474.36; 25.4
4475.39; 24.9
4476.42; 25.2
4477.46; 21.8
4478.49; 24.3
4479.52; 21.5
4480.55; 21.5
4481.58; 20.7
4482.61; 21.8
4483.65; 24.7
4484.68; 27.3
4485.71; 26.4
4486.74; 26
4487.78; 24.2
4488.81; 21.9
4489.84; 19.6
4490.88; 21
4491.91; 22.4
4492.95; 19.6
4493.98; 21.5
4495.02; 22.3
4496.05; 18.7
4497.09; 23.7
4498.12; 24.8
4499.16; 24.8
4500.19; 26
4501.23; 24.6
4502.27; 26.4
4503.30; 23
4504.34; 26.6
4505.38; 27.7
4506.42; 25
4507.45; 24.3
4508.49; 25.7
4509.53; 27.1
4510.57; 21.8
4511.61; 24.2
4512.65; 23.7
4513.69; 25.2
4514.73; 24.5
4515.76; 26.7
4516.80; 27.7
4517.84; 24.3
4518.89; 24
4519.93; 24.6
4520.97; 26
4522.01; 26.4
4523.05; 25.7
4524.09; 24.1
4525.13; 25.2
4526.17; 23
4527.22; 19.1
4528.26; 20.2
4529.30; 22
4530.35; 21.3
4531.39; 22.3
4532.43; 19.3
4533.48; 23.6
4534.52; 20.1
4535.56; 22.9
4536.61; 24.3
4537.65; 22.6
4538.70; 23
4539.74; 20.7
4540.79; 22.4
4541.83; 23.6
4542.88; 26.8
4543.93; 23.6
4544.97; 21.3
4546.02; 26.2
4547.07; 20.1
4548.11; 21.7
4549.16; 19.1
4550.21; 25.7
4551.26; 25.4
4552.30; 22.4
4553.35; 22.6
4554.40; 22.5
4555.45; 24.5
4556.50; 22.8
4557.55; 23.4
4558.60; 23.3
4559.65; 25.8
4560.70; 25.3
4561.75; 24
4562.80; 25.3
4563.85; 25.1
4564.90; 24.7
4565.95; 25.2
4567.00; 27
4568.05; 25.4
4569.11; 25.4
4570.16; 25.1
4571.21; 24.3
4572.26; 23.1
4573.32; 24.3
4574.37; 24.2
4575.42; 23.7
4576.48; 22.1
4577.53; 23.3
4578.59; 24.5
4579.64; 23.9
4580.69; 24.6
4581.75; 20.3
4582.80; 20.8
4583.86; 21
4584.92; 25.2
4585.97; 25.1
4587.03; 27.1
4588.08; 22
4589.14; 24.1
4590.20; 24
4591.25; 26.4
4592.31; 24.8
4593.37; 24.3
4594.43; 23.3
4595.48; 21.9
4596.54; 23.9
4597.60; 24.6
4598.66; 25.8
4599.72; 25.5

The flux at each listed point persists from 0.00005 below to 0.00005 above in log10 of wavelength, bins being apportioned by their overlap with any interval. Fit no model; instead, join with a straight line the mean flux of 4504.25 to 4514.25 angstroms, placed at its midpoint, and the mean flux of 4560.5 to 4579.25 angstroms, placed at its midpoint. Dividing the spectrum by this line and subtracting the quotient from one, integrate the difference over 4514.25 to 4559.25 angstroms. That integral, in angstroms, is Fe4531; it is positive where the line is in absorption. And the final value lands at 2.8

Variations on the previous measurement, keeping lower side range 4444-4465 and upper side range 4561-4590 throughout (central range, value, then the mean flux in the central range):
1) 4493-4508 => -1.0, 24.1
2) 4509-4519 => -0.9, 24.9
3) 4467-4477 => -0.3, 22.7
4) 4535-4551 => 0.3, 23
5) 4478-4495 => -0.3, 22.8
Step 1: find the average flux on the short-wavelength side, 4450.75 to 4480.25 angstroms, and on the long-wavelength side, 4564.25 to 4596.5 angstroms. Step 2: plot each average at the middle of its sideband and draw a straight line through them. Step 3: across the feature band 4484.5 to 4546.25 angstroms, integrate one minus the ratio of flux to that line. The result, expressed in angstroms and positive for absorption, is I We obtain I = -2.22 angstroms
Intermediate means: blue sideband 22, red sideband 24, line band 23.7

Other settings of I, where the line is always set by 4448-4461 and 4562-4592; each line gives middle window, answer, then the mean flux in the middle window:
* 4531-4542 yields 0.5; 22.2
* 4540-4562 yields 0.2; 23.4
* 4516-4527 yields -0.9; 25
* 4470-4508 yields -1.9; 23.4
